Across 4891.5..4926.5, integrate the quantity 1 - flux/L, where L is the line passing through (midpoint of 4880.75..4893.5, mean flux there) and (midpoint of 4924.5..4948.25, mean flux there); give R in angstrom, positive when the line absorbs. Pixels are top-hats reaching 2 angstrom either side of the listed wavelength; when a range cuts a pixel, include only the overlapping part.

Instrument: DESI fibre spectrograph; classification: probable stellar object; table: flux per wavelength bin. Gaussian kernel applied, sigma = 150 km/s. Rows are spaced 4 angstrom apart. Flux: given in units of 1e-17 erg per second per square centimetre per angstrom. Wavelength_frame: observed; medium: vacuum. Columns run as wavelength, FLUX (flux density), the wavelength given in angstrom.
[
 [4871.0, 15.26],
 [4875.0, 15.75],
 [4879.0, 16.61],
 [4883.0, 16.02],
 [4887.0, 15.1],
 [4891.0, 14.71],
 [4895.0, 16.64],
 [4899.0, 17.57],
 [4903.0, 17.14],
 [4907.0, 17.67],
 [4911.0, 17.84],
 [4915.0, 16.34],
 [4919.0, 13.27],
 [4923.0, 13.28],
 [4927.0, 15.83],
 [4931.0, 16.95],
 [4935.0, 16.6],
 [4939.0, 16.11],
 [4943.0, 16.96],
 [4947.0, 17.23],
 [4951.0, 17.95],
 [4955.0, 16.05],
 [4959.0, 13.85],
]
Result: -0.62 angstrom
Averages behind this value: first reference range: 15.4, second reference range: 16.5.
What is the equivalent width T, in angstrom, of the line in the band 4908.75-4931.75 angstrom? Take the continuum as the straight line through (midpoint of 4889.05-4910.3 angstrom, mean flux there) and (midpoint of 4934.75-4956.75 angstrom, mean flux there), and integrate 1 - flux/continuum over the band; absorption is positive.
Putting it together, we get 1.77 angstrom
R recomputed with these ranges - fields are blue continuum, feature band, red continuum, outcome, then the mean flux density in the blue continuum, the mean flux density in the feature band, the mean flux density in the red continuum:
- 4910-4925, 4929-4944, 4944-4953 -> -0.08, 15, 16.6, 17.5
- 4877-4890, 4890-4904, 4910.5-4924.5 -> -1.02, 15.8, 16.6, 15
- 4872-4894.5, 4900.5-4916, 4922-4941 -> -1.50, 15.7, 17.3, 15.9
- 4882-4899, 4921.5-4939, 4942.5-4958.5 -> 0.71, 15.8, 15.8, 16.8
